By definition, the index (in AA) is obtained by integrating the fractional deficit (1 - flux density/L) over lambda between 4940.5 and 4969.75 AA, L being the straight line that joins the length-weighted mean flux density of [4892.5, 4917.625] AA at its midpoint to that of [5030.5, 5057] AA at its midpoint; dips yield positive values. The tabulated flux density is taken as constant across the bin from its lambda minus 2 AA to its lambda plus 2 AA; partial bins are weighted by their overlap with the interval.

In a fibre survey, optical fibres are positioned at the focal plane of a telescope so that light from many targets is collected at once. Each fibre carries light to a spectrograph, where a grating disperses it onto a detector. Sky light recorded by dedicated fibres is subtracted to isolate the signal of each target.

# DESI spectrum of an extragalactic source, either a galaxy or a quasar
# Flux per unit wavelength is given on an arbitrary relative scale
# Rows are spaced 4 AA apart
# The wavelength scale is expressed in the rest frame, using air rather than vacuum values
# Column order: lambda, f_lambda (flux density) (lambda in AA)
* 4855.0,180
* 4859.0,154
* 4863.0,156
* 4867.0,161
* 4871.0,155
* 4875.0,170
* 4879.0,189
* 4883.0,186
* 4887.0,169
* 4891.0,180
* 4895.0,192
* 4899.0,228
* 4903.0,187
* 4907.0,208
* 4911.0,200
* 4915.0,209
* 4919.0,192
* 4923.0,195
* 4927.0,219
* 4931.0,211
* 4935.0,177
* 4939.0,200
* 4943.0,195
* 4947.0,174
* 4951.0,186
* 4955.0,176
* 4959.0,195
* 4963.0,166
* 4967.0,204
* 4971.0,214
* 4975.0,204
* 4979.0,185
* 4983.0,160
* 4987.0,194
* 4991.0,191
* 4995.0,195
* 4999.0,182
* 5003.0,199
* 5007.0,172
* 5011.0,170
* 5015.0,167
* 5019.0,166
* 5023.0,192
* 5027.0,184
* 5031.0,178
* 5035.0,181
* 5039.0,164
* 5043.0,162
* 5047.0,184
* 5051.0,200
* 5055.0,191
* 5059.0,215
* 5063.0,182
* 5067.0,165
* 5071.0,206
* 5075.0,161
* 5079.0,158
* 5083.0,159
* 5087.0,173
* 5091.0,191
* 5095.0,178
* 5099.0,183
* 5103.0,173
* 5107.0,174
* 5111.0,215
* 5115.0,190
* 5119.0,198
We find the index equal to 1.3 AA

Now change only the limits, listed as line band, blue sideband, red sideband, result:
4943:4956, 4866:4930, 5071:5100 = 0.3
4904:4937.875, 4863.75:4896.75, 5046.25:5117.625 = -4.8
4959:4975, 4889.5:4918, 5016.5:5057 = -0.4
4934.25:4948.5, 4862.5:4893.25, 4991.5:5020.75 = -1.0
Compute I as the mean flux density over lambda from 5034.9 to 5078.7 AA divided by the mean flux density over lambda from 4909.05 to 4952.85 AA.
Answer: 0.93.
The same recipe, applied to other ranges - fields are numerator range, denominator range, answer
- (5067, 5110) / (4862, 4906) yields 0.97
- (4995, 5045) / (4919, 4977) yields 0.91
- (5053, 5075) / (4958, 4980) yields 0.97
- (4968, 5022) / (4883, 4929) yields 0.94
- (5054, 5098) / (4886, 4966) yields 0.93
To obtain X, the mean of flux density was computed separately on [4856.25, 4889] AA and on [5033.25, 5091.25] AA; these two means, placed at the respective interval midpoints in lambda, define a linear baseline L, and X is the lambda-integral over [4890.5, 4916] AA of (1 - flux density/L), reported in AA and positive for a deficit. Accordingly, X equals -4.8 AA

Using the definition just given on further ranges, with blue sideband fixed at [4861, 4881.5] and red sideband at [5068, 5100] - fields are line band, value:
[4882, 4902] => -2.80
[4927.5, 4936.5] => -1.59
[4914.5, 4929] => -2.96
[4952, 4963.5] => -0.74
